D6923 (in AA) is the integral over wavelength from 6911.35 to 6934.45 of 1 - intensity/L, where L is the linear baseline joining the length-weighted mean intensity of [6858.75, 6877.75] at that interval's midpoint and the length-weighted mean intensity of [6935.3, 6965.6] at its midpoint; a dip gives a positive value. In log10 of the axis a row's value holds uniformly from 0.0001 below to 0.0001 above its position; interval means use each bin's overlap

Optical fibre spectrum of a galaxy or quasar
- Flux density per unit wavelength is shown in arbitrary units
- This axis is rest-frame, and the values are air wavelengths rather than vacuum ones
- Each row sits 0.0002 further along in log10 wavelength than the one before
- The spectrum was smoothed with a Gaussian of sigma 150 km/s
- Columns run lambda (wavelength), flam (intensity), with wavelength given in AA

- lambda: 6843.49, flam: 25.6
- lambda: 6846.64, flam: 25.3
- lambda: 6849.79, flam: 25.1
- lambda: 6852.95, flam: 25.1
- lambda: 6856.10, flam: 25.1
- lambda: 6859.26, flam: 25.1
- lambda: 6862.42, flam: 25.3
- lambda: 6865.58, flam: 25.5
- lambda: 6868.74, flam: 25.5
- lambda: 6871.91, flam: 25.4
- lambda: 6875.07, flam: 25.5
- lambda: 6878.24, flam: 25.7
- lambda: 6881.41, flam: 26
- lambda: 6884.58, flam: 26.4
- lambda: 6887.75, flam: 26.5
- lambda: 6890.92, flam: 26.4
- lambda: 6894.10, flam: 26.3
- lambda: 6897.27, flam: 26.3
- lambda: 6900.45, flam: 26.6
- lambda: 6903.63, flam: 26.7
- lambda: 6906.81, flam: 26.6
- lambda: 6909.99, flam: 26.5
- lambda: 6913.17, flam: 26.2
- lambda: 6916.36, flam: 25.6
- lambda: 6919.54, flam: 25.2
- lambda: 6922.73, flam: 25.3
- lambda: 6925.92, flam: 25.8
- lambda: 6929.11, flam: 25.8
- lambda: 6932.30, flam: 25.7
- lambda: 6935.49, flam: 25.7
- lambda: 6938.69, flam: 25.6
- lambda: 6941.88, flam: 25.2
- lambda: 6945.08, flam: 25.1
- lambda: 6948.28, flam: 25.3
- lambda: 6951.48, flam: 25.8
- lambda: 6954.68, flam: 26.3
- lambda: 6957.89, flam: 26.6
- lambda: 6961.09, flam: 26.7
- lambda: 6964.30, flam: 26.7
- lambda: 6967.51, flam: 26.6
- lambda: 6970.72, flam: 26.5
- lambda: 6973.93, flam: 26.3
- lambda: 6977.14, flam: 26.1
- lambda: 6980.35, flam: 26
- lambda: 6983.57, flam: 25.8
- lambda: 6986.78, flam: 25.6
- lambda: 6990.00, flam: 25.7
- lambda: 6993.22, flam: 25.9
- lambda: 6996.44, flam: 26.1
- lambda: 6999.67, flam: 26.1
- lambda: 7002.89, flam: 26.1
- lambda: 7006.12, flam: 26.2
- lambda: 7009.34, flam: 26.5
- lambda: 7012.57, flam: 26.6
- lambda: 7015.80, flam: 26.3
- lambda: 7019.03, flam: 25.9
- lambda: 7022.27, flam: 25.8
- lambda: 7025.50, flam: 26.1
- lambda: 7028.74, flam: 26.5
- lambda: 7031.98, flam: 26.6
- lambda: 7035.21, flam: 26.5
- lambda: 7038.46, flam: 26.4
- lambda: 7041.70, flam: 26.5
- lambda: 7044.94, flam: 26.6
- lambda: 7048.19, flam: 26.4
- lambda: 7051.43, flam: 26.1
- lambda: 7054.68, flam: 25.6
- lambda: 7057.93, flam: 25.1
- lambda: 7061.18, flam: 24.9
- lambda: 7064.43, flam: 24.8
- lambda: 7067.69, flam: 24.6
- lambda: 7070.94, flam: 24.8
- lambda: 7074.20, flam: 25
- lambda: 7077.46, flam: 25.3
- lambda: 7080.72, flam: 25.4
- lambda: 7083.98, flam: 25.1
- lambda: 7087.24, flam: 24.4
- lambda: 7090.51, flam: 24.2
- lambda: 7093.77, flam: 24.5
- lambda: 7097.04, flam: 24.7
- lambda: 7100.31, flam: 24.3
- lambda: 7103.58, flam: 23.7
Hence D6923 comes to 0.1 AA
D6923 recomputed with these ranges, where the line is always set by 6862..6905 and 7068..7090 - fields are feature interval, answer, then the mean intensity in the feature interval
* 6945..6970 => -0.6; 26.2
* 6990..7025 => -1.1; 26.1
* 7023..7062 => -1.5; 26.1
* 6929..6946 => 0.1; 25.5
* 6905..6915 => -0.2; 26.4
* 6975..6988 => -0.2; 25.9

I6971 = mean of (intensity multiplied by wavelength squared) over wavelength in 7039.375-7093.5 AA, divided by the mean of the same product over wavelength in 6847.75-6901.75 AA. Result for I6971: 1.0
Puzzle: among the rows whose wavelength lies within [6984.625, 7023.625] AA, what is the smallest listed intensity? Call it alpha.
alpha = 25.6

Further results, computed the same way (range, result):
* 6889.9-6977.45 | 25.1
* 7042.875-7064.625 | 24.8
